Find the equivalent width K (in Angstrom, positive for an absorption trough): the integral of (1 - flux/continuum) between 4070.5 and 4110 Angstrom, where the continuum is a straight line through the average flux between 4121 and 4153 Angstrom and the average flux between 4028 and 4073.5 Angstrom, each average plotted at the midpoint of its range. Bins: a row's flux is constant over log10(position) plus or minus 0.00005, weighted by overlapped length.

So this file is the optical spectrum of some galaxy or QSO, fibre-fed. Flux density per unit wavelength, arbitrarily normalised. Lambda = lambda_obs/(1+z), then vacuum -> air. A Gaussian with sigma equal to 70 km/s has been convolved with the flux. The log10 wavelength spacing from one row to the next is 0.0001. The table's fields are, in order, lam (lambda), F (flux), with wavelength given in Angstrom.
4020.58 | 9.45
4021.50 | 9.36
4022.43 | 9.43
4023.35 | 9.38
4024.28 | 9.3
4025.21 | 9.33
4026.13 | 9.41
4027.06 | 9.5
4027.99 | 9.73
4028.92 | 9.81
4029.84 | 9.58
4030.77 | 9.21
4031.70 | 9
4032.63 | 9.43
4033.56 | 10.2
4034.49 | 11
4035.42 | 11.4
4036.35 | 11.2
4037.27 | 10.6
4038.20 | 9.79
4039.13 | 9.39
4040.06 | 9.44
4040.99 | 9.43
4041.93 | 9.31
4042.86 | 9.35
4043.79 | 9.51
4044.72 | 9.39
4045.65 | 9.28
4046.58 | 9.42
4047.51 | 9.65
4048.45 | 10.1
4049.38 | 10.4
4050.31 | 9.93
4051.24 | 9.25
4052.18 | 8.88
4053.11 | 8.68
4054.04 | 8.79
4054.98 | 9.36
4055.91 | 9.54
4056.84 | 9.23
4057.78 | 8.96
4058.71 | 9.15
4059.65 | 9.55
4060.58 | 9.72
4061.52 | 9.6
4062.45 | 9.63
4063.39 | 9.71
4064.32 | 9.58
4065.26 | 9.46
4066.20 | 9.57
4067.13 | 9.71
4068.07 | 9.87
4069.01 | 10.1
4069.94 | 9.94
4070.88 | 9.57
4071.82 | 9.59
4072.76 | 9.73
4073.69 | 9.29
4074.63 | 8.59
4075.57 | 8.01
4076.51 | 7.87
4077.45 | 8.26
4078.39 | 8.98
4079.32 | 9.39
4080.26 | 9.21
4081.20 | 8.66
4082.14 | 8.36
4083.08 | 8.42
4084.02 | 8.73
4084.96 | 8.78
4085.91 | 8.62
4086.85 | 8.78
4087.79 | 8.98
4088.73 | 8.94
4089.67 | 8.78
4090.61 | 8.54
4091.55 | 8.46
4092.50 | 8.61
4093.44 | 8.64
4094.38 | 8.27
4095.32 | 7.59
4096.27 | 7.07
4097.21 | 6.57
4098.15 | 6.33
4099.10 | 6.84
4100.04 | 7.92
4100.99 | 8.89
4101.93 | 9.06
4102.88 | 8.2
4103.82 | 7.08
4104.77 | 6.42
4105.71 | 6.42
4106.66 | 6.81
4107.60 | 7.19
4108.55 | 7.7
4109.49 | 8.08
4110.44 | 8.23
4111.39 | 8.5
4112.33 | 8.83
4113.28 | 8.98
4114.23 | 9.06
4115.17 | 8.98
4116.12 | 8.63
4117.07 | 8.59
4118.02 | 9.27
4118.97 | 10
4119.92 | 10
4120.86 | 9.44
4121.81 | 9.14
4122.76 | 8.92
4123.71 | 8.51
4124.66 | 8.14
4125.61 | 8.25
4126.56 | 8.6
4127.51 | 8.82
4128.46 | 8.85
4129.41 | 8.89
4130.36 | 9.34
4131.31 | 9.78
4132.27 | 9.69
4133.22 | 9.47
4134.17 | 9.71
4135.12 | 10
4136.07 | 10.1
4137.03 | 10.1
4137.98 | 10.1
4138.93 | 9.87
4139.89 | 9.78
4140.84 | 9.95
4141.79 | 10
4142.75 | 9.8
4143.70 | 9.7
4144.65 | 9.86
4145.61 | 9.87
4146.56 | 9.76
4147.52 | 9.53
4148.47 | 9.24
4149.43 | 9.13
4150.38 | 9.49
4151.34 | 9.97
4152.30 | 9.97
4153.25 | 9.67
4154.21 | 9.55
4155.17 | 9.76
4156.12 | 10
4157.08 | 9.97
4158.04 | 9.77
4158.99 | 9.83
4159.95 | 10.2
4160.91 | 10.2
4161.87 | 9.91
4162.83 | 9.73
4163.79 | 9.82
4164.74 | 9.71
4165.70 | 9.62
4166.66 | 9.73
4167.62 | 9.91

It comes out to 5.48 Angstrom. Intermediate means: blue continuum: 9.64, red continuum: 9.47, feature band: 8.24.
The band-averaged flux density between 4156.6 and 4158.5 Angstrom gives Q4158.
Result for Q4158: 9.85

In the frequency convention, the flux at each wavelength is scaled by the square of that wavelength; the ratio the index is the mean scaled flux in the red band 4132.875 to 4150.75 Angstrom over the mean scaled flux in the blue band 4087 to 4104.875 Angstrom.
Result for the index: 1.25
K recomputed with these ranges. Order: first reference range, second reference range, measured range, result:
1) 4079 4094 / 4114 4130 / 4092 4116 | 2.7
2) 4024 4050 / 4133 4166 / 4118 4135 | 1.1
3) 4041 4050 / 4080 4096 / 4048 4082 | -0.7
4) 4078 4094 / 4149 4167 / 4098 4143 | 2.3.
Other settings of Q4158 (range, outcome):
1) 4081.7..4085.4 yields 8.57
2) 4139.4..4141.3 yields 9.85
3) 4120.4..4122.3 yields 9.28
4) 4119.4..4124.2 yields 9.21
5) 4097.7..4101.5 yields 7.51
